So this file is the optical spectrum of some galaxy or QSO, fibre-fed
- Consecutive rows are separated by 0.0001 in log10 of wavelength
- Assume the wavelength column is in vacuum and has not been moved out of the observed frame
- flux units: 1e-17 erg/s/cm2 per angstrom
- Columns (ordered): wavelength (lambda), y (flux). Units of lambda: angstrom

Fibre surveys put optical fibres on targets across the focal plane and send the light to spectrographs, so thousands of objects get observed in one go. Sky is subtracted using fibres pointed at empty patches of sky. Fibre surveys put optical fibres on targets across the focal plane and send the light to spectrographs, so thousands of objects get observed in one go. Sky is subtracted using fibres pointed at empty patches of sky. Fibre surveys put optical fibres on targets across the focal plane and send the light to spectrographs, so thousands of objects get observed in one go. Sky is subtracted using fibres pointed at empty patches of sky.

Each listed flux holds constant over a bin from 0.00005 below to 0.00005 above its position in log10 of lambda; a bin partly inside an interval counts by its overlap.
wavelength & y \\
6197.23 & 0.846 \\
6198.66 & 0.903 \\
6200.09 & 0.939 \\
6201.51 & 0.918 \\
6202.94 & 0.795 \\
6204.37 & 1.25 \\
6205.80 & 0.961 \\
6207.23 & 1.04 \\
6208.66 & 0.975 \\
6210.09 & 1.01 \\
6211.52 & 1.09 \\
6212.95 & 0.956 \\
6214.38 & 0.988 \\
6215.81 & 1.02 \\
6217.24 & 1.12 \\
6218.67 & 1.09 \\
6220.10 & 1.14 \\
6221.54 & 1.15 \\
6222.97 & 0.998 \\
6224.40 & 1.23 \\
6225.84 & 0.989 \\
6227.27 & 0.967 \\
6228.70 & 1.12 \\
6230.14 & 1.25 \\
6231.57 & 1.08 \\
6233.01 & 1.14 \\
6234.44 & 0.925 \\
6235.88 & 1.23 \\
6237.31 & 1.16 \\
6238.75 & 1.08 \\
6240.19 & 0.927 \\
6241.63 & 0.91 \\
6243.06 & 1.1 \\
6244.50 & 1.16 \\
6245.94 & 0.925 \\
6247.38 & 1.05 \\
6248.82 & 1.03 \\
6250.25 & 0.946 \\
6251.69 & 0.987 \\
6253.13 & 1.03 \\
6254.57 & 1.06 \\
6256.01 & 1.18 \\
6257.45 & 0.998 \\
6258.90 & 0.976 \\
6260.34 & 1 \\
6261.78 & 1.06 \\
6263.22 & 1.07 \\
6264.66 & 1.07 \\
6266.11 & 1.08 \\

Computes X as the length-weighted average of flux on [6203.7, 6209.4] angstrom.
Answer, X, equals 1.05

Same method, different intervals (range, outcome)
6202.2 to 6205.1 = 1.02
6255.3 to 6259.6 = 1.05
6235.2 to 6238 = 1.2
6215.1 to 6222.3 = 1.1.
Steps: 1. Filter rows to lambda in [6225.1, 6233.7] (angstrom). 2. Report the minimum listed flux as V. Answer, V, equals 0.967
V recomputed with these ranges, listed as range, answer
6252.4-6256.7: 1.03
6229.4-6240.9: 0.925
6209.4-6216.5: 0.956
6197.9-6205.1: 0.795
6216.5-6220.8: 1.09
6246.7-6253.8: 0.946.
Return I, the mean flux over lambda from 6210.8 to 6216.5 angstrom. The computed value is 1.01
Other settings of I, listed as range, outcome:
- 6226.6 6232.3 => 1.11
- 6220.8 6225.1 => 1.13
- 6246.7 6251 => 1.01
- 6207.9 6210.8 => 0.993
